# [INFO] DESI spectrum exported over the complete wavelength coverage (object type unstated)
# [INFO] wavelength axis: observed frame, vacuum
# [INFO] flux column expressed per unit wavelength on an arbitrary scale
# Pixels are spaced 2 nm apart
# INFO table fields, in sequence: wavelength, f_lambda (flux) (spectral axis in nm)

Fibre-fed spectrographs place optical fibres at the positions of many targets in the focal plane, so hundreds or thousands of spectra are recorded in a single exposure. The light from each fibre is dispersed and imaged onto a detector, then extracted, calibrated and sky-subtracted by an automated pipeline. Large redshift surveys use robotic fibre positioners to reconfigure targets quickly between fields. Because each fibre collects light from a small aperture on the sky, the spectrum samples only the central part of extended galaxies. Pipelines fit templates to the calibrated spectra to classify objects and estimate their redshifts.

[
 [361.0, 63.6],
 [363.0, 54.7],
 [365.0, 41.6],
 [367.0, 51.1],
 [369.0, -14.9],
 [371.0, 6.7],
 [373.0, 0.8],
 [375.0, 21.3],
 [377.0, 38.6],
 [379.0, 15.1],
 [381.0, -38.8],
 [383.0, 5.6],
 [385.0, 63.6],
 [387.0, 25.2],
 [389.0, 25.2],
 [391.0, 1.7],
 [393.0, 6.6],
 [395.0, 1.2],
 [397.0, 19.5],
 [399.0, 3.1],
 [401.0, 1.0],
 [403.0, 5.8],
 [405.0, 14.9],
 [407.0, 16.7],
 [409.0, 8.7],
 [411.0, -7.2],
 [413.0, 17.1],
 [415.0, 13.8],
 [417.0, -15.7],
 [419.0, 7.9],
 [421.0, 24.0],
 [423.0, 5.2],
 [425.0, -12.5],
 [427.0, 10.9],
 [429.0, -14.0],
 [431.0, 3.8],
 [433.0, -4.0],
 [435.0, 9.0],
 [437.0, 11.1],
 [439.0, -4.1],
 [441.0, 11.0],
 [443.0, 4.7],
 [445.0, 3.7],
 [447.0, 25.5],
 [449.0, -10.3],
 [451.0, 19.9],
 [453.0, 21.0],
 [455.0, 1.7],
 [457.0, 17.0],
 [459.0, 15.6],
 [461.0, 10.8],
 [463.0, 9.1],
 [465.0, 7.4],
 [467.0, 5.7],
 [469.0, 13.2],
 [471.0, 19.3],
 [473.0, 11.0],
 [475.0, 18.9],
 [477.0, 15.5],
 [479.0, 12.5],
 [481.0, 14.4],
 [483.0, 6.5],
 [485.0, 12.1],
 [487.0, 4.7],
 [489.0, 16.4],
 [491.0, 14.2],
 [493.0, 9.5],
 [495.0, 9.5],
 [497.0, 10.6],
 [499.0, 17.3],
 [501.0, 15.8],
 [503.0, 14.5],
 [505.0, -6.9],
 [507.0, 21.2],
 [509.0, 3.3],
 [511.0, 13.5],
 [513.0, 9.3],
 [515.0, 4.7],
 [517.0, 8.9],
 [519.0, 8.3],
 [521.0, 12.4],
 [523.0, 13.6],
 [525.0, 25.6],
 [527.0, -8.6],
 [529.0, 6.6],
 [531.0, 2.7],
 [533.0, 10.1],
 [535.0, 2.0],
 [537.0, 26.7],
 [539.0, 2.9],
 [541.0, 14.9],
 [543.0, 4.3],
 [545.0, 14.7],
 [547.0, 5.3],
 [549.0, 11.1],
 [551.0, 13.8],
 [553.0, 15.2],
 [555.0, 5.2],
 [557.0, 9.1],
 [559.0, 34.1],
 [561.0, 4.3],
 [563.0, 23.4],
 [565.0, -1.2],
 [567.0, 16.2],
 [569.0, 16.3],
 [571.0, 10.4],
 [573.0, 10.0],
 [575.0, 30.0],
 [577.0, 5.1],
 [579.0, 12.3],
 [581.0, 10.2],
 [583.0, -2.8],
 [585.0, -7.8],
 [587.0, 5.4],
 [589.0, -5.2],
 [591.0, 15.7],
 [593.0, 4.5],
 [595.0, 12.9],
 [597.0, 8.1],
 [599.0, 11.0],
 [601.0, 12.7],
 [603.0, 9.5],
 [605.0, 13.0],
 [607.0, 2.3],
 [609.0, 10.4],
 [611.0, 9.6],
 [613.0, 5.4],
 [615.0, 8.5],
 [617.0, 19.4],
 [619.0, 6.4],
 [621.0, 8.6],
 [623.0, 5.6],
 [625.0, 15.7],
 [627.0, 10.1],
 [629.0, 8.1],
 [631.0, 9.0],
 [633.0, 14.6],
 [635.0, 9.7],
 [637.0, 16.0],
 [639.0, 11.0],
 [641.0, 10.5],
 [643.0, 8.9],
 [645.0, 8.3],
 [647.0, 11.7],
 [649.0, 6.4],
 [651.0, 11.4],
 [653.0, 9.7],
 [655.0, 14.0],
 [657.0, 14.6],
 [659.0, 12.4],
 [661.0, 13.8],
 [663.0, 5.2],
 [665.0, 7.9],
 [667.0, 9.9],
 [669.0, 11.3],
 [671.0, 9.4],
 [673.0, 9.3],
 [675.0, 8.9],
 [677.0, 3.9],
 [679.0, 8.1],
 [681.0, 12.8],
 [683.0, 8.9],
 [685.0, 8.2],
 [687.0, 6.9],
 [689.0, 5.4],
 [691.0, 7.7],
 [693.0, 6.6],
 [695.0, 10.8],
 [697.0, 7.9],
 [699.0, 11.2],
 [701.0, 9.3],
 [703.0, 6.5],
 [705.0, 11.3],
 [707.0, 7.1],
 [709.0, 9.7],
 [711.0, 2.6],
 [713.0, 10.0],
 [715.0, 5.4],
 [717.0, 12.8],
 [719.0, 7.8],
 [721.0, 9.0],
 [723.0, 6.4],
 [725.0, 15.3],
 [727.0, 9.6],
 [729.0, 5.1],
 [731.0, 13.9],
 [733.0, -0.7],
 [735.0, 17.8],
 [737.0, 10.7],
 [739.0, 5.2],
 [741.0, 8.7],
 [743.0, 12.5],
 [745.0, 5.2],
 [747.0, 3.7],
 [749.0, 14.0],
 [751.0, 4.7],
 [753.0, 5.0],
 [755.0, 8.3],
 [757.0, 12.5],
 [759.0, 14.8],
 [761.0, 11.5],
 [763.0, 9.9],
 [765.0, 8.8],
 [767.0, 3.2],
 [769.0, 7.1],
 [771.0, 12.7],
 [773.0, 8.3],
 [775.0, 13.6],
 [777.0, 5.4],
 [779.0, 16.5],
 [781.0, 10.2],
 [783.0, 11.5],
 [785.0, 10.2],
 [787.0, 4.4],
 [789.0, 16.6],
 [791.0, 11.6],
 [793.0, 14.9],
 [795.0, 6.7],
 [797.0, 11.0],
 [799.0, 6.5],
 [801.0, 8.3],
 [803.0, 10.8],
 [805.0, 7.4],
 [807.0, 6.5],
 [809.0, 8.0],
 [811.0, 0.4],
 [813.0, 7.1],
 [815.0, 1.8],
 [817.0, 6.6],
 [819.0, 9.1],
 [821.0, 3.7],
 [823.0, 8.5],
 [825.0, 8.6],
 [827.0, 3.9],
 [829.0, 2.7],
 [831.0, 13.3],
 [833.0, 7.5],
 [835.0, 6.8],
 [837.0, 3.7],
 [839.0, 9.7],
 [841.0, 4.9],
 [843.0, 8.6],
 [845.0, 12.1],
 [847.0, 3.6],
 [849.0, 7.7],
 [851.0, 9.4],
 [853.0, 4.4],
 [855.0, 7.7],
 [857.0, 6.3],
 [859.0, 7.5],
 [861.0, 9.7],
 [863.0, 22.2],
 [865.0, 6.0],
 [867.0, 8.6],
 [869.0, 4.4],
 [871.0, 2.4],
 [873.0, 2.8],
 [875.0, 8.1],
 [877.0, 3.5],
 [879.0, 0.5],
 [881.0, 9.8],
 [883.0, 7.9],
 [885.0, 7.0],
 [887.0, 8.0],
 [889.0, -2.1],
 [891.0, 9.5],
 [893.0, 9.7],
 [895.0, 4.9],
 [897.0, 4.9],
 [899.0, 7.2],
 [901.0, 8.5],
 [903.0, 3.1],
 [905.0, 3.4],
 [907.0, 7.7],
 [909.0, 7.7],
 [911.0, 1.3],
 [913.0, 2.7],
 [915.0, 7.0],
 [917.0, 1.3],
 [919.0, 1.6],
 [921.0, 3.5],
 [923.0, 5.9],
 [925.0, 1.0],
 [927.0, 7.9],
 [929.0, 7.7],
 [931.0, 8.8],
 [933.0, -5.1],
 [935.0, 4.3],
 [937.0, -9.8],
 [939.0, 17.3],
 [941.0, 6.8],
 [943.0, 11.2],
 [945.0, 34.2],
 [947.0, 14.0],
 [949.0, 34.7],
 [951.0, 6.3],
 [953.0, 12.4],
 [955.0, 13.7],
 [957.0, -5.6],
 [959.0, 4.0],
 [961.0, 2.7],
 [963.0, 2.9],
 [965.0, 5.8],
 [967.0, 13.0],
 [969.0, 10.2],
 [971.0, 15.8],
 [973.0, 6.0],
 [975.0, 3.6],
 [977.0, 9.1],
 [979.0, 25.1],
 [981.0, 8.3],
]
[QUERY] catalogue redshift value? 0.13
